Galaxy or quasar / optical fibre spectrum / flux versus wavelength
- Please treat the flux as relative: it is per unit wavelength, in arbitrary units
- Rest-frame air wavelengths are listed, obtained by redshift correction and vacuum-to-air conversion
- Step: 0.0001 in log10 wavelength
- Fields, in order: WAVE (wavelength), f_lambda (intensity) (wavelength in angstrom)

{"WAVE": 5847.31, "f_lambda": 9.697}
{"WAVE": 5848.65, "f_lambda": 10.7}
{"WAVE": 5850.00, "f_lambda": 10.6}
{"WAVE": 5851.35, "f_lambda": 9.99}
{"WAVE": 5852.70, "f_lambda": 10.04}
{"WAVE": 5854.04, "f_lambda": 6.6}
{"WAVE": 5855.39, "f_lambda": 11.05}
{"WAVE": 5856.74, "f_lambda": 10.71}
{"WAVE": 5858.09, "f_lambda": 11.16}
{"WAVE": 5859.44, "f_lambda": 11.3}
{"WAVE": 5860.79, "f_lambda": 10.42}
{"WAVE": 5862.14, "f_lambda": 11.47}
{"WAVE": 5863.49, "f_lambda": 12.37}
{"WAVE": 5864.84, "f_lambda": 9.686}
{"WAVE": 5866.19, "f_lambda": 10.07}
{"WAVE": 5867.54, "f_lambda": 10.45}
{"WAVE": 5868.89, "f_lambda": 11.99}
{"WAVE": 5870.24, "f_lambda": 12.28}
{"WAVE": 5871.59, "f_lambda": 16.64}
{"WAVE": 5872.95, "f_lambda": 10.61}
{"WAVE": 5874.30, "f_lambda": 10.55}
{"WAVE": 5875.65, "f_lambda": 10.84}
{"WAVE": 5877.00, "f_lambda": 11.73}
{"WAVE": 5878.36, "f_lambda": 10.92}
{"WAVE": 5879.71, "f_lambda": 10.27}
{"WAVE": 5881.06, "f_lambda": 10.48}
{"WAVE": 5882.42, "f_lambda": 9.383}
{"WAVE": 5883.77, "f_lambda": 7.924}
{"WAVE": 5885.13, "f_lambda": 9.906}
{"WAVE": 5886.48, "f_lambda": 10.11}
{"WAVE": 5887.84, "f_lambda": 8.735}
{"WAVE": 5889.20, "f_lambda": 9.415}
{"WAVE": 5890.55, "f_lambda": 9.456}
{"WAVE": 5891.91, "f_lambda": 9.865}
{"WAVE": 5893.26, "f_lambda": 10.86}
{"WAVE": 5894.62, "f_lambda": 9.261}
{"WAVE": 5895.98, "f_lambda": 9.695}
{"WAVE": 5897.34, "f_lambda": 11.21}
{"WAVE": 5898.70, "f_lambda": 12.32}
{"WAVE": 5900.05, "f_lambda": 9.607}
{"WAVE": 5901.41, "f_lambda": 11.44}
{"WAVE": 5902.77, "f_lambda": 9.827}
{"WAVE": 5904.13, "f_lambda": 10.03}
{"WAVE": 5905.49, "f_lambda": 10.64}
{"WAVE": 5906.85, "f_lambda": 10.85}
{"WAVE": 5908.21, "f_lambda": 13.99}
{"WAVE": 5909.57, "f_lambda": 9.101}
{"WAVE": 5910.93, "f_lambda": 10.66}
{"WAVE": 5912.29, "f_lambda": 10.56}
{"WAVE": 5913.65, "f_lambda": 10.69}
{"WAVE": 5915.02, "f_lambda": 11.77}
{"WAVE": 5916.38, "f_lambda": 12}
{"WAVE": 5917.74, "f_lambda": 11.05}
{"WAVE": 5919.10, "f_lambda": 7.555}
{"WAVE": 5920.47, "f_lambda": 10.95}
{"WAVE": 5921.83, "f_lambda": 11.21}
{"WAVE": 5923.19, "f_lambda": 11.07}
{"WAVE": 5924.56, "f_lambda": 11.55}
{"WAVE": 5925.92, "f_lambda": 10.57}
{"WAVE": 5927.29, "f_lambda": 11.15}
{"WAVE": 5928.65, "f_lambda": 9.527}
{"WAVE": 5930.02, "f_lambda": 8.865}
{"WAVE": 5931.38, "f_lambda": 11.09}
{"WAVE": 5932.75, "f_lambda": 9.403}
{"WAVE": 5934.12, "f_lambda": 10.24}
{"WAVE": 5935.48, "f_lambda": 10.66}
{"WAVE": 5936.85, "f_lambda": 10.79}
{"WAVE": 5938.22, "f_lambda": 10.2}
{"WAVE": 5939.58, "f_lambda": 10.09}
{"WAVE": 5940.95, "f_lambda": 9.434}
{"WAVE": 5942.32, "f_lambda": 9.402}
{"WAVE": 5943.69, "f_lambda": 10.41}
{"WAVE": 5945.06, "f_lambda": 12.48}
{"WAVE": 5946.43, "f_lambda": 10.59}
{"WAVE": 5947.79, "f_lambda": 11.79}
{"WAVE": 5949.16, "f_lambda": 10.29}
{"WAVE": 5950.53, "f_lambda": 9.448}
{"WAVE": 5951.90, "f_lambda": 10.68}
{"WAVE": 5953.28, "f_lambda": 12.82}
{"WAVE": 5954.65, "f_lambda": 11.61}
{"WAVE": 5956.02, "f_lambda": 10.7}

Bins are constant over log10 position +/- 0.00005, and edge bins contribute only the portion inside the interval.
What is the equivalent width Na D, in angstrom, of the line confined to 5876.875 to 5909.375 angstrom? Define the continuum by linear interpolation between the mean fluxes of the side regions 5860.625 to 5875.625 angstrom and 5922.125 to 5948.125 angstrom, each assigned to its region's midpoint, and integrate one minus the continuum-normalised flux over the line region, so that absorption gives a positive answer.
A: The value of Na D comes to 2.4 angstrom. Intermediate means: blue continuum 11.5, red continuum 10.5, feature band 10.3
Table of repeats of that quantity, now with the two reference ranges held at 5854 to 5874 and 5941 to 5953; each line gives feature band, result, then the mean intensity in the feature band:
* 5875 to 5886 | 0.9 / 10.2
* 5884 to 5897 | 1.6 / 9.67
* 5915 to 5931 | 0.4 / 10.6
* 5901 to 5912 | 0.1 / 10.8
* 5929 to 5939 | 0.5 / 10.2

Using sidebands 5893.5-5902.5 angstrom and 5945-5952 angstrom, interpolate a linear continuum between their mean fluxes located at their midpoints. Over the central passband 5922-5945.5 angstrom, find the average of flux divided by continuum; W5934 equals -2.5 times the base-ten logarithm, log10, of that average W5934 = 0.03 mag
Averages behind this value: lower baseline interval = 10.6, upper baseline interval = 10.8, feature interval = 10.4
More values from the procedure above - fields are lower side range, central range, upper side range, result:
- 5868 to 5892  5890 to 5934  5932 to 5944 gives -0.02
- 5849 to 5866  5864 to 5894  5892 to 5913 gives 0.00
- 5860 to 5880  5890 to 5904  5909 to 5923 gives 0.06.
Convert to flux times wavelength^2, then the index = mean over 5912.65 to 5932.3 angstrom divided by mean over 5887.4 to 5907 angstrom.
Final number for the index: 1.05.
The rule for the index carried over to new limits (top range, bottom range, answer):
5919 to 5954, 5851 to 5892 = 1.02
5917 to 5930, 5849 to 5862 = 1.04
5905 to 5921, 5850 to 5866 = 1.06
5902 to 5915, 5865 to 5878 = 0.94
